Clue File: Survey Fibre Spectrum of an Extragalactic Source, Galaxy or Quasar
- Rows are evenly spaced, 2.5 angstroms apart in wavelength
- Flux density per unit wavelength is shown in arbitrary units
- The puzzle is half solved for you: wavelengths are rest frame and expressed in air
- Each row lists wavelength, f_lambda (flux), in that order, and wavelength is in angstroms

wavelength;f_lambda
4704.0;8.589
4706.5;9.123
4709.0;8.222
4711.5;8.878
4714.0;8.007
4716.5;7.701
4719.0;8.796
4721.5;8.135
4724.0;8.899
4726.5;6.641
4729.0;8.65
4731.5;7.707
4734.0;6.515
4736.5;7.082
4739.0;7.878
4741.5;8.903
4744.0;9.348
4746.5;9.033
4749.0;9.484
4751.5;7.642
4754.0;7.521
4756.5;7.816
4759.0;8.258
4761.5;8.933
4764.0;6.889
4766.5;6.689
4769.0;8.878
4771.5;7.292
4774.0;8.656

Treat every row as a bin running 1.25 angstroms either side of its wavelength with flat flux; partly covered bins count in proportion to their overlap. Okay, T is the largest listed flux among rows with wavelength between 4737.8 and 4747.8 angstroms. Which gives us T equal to 9.348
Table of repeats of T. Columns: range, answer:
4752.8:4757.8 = 7.816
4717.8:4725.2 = 8.899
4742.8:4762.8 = 9.484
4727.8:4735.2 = 8.65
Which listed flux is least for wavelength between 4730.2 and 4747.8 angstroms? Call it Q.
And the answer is 6.515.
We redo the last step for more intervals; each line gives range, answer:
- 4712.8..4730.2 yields 6.641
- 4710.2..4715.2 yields 8.007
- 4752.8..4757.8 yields 7.521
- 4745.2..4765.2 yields 6.889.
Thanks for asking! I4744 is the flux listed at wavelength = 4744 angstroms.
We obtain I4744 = 9.348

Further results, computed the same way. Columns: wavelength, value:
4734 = 6.515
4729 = 8.65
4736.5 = 7.082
